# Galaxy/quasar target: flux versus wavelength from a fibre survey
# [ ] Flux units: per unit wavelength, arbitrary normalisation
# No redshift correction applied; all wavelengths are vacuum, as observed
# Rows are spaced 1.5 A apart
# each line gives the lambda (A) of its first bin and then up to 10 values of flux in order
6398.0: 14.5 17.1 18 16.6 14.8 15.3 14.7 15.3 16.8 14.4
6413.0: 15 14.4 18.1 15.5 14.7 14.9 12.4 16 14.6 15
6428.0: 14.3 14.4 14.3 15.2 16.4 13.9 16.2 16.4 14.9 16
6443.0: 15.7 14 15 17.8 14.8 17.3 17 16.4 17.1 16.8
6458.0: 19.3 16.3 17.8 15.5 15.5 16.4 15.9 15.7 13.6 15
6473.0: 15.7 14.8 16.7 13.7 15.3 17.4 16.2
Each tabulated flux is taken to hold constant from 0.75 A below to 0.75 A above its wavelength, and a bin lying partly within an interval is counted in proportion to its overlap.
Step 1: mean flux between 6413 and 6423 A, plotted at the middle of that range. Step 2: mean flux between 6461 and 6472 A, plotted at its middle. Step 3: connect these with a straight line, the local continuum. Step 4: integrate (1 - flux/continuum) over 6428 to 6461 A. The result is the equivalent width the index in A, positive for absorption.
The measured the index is -1.4 A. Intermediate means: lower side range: 15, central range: 16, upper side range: 15.5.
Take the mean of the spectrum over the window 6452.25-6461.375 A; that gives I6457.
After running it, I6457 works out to 17.2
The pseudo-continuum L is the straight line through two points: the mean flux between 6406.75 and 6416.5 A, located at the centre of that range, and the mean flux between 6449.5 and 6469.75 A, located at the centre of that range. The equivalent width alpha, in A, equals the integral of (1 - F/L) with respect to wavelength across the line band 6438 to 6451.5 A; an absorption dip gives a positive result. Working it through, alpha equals 0.40 A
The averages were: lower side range 15.5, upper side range 16.6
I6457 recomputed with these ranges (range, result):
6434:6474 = 16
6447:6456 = 16.7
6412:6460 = 15.6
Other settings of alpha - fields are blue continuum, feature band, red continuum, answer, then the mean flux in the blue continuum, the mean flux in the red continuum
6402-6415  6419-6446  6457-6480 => 0.9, 15.2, 15.8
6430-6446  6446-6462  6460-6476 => -1.5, 15.3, 15.7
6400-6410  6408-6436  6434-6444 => 1.2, 15.9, 15.5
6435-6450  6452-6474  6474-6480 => -1.2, 15.5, 15.2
